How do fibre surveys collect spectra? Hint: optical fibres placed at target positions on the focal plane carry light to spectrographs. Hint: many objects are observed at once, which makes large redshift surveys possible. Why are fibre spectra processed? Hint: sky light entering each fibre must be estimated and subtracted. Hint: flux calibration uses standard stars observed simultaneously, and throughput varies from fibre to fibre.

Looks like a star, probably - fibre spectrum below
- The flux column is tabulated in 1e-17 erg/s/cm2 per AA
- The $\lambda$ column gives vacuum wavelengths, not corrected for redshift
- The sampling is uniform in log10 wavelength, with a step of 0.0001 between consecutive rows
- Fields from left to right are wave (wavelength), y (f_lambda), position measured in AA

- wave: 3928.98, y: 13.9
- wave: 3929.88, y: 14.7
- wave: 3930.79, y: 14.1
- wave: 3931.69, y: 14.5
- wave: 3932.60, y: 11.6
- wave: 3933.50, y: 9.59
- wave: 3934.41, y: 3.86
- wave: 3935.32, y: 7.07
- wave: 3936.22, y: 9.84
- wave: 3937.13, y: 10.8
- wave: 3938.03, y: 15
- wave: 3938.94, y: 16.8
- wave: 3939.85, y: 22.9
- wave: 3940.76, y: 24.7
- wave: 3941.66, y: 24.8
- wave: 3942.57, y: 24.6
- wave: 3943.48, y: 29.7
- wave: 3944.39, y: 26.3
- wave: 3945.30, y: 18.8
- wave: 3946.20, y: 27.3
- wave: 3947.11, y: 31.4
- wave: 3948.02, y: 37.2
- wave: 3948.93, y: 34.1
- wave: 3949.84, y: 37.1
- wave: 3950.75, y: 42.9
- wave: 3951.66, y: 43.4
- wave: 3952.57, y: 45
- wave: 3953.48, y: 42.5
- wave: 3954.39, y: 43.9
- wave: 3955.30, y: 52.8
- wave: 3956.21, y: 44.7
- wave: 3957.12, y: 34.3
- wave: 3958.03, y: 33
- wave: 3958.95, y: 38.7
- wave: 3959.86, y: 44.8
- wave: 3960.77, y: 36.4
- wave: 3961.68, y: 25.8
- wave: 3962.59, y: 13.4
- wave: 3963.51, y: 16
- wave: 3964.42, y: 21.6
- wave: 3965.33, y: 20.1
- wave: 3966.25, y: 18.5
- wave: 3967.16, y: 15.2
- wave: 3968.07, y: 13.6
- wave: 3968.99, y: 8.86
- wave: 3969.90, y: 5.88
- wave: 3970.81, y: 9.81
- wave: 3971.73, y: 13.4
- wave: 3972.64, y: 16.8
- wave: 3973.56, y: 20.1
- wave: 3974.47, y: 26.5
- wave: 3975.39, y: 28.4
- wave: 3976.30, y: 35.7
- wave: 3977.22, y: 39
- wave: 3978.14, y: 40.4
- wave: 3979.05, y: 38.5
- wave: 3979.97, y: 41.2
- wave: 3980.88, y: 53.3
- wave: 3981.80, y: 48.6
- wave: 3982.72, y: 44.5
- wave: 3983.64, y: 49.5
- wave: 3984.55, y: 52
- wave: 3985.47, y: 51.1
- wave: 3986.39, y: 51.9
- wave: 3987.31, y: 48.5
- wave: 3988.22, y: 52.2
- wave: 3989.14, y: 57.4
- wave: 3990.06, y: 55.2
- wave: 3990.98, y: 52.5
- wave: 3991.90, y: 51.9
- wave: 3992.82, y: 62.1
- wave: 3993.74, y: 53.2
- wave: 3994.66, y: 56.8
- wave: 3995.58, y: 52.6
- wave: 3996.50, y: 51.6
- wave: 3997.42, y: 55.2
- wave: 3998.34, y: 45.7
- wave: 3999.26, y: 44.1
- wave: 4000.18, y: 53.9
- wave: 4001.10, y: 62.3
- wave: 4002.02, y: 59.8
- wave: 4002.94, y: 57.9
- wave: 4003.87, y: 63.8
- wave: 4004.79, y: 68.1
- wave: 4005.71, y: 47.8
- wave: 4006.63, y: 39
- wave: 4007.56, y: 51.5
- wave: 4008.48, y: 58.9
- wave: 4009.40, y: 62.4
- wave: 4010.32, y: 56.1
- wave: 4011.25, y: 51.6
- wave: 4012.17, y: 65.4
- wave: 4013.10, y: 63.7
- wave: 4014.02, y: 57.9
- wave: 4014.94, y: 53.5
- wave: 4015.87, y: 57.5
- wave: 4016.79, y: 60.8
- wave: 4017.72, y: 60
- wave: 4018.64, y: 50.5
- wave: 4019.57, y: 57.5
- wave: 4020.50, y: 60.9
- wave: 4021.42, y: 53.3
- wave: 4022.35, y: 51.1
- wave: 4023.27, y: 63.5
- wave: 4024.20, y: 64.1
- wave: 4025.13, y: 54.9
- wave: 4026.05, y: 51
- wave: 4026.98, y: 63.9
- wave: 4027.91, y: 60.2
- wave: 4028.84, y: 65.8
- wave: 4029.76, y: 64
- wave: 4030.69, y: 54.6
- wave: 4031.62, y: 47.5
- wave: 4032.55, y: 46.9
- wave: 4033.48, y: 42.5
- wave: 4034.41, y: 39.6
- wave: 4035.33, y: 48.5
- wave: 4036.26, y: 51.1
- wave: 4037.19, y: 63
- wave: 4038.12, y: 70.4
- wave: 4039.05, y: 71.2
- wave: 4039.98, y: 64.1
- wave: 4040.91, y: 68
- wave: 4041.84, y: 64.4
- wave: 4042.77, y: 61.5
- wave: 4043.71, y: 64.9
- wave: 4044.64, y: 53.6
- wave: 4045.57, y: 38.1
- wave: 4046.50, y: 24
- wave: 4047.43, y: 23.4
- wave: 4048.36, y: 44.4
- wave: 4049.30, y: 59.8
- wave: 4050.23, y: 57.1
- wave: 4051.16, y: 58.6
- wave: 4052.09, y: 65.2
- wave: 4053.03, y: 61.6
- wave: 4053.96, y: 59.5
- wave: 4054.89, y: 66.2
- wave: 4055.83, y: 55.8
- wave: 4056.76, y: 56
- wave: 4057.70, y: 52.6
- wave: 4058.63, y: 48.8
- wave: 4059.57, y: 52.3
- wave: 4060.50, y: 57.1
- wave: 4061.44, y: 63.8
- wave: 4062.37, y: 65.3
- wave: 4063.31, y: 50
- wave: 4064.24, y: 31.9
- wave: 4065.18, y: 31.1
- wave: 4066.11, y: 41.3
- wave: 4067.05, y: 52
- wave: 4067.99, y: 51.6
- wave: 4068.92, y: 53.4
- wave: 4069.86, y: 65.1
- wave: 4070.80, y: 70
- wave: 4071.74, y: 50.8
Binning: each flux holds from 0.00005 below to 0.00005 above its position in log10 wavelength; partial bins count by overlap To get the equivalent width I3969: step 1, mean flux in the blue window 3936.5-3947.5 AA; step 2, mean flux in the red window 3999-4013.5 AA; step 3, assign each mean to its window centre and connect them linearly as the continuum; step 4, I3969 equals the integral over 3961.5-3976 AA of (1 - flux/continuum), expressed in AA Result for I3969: 7.7 AA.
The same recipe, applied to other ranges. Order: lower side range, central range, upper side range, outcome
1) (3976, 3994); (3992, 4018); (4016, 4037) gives -2.0 AA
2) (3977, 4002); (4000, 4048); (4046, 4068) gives -4.6 AA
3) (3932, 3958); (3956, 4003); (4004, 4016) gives 5.6 AA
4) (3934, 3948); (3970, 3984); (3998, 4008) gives 2.7 AA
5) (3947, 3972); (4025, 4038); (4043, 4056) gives -1.8 AA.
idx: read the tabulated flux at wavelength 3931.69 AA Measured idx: 14.5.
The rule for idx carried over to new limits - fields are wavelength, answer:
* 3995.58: 52.6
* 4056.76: 56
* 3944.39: 26.3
